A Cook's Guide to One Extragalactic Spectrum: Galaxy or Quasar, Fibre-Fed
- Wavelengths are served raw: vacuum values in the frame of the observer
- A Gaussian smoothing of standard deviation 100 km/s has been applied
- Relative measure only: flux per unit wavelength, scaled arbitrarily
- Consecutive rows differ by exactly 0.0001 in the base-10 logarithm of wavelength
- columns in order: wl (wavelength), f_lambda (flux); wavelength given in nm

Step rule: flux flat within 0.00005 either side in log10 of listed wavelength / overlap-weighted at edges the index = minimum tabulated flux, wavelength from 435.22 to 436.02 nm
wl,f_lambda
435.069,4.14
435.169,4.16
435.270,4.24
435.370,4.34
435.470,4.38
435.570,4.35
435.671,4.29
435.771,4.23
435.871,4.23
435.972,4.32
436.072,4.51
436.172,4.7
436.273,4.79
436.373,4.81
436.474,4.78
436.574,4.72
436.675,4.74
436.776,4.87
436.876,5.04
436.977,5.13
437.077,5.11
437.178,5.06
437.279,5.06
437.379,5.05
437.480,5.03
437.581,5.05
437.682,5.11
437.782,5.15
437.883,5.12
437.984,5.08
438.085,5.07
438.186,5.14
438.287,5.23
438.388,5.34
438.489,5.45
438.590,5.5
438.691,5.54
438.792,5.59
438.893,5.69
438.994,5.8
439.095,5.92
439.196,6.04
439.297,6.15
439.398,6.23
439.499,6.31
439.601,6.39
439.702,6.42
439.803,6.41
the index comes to 4.23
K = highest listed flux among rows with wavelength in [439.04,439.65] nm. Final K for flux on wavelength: 6.39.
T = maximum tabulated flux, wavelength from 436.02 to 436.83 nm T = 4.87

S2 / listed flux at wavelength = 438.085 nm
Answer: 5.07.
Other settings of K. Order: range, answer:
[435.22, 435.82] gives 4.38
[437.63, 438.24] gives 5.15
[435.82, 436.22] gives 4.7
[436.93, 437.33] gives 5.13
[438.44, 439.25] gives 6.04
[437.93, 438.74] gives 5.54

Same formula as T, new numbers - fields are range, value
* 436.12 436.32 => 4.79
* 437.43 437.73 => 5.11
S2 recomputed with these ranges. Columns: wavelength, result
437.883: 5.12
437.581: 5.05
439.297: 6.15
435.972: 4.32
